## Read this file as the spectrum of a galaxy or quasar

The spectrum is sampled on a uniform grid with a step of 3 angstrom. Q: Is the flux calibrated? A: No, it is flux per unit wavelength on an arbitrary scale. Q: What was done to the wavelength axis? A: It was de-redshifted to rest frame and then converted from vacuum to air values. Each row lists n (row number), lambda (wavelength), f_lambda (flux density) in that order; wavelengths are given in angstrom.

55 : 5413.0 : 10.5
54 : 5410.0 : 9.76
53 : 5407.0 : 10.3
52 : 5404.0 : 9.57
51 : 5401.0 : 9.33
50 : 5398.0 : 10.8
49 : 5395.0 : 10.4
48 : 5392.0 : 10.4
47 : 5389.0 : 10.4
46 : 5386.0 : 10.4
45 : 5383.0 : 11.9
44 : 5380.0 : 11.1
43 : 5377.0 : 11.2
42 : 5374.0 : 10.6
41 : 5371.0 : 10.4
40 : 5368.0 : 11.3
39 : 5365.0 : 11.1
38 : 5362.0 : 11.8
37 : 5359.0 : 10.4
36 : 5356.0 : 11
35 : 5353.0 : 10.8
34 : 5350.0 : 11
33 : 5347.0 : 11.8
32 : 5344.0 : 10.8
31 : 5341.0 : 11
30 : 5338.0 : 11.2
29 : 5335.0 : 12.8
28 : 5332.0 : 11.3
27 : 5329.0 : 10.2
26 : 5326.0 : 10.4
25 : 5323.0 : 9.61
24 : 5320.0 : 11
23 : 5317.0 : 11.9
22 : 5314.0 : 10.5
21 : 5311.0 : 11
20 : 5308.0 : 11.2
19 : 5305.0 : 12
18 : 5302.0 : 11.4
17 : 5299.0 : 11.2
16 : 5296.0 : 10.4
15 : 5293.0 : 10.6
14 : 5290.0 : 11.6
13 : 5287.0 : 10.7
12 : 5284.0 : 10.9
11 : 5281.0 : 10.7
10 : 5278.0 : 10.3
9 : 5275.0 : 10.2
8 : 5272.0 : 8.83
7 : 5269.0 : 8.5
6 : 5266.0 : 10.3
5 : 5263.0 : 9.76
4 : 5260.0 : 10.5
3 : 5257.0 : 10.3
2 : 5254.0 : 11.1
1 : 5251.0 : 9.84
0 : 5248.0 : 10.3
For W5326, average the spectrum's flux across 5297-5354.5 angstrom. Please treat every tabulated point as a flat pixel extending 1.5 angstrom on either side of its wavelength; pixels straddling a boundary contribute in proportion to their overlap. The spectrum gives 11.1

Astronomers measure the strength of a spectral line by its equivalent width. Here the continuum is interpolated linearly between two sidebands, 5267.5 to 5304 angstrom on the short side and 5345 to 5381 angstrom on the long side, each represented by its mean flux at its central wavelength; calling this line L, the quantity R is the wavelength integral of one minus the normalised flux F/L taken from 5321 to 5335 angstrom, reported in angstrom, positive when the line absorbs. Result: 0.2 angstrom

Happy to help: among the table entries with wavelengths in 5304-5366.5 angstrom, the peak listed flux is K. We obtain 12.8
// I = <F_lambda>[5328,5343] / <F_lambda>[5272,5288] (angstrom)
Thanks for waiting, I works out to 1.09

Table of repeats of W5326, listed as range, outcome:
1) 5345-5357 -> 11.1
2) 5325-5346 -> 11.1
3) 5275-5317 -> 11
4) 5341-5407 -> 10.8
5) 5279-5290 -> 10.9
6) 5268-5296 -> 10.3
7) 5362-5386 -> 11.1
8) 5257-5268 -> 10.1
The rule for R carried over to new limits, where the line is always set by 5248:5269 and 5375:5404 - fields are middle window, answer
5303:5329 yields -1.40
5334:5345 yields -1.03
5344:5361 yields -0.85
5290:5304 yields -0.97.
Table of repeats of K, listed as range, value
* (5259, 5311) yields 12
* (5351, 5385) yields 11.9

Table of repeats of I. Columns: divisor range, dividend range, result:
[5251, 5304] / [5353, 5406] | 1.03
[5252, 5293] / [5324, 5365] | 1.08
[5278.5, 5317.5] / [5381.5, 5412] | 0.94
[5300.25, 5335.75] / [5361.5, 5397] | 0.98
